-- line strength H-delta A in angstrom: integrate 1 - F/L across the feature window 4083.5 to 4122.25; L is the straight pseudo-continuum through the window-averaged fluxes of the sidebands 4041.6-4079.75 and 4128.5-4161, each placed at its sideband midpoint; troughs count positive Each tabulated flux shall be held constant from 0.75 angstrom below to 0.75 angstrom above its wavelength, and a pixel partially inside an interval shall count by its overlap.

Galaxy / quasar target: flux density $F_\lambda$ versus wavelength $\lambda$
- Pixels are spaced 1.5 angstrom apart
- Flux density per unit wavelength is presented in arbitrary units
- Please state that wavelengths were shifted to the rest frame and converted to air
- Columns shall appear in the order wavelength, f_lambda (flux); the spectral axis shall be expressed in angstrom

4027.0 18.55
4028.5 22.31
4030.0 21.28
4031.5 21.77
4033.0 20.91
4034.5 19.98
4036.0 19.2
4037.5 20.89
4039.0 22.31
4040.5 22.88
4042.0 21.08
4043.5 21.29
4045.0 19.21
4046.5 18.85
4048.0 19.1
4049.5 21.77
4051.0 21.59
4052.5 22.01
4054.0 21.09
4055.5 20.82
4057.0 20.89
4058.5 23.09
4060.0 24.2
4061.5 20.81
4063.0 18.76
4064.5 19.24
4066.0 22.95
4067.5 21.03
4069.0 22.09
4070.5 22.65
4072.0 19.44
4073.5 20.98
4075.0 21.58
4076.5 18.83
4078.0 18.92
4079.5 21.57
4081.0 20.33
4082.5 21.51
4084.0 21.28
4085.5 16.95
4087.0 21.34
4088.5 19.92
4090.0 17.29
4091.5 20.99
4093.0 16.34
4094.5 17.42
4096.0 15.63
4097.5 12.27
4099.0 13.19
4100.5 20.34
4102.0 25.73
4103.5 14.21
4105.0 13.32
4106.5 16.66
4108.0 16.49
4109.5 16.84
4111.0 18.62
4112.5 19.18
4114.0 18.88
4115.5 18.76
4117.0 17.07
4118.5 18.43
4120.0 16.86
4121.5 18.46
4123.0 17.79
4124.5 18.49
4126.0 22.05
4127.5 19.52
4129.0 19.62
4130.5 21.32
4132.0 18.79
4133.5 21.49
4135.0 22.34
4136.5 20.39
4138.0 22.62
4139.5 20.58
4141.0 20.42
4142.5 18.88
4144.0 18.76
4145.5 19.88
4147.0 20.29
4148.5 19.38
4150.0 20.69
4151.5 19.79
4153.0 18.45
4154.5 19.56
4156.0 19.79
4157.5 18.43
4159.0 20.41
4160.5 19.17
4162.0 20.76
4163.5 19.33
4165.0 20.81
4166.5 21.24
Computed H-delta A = 5.1 angstrom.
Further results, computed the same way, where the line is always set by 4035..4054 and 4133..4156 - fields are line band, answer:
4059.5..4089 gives -0.1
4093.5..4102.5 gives 1.5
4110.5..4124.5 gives 1.5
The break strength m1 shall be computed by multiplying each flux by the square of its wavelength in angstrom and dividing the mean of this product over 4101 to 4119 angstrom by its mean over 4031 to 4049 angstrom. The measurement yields 0.9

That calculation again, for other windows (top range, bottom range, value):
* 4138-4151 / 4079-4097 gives 1.08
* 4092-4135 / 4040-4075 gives 0.88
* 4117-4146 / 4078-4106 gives 1.10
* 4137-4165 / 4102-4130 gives 1.12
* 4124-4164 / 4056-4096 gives 1.02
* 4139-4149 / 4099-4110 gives 1.16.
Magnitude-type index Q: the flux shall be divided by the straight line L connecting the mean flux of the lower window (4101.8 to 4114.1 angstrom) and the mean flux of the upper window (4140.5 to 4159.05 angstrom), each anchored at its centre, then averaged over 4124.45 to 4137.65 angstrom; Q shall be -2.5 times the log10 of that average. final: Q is -0.113 mag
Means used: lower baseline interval 17.4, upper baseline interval 19.6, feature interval 20.6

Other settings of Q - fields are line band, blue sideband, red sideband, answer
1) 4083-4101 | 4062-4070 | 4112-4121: 0.102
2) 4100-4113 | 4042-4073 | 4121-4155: 0.145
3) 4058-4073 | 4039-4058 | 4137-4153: -0.030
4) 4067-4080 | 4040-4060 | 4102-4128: -0.041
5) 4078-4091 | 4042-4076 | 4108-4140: 0.022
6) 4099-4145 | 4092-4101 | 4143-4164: -0.086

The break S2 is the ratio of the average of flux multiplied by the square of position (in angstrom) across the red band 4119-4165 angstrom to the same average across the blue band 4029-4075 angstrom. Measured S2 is 0.98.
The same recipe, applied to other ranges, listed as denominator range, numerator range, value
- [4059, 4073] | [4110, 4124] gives 0.88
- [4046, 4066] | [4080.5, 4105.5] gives 0.88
